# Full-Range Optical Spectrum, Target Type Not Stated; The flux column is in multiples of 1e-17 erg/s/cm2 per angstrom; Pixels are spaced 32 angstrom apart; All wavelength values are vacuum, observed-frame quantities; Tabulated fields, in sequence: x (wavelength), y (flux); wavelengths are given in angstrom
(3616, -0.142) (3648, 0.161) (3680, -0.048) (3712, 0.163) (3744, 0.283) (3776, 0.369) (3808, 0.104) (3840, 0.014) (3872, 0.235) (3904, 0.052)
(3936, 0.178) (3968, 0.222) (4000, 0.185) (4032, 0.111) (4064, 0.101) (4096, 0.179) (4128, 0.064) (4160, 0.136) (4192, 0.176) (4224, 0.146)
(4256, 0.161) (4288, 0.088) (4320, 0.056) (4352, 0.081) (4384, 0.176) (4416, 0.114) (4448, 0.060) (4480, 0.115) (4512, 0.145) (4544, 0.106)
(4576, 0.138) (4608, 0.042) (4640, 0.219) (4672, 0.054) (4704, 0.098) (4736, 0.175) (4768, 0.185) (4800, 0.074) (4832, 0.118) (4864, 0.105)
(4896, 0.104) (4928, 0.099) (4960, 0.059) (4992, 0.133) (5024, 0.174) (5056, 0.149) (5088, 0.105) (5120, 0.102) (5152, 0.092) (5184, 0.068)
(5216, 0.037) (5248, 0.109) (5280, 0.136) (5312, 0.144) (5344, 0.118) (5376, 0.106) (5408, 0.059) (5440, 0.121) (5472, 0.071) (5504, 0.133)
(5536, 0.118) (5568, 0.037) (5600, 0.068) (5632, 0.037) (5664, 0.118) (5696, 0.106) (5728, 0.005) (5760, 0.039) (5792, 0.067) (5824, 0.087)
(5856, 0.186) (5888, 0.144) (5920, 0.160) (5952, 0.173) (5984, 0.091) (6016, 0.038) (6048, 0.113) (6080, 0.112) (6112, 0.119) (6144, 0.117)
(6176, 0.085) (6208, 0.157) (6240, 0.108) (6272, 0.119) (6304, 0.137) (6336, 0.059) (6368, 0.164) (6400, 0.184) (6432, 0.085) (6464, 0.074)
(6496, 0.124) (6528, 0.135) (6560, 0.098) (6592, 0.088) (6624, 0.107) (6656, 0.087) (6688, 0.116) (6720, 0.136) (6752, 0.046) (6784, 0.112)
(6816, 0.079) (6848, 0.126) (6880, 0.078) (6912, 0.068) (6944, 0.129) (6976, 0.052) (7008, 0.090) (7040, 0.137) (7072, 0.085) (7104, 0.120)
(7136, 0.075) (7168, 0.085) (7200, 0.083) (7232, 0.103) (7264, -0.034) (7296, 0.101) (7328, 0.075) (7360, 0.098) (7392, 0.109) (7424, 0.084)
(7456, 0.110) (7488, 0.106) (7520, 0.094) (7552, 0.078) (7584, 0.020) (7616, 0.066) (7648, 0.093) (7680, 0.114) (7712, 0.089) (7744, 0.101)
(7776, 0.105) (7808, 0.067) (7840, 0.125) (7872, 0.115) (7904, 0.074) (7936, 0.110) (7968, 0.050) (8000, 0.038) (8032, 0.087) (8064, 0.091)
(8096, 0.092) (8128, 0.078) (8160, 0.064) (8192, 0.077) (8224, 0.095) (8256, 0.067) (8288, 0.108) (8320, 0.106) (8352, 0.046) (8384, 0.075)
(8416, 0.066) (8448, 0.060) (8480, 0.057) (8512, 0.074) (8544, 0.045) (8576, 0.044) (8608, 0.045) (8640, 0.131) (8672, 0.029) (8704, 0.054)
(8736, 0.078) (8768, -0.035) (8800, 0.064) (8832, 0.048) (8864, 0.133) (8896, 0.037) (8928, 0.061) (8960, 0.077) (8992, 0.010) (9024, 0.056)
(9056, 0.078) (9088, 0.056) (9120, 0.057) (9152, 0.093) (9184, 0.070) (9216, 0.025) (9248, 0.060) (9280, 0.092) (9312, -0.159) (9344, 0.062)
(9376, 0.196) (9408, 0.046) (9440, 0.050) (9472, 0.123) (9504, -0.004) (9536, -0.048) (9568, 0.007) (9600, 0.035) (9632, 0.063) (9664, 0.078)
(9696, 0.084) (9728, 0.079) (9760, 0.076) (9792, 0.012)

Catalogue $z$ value 0.33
